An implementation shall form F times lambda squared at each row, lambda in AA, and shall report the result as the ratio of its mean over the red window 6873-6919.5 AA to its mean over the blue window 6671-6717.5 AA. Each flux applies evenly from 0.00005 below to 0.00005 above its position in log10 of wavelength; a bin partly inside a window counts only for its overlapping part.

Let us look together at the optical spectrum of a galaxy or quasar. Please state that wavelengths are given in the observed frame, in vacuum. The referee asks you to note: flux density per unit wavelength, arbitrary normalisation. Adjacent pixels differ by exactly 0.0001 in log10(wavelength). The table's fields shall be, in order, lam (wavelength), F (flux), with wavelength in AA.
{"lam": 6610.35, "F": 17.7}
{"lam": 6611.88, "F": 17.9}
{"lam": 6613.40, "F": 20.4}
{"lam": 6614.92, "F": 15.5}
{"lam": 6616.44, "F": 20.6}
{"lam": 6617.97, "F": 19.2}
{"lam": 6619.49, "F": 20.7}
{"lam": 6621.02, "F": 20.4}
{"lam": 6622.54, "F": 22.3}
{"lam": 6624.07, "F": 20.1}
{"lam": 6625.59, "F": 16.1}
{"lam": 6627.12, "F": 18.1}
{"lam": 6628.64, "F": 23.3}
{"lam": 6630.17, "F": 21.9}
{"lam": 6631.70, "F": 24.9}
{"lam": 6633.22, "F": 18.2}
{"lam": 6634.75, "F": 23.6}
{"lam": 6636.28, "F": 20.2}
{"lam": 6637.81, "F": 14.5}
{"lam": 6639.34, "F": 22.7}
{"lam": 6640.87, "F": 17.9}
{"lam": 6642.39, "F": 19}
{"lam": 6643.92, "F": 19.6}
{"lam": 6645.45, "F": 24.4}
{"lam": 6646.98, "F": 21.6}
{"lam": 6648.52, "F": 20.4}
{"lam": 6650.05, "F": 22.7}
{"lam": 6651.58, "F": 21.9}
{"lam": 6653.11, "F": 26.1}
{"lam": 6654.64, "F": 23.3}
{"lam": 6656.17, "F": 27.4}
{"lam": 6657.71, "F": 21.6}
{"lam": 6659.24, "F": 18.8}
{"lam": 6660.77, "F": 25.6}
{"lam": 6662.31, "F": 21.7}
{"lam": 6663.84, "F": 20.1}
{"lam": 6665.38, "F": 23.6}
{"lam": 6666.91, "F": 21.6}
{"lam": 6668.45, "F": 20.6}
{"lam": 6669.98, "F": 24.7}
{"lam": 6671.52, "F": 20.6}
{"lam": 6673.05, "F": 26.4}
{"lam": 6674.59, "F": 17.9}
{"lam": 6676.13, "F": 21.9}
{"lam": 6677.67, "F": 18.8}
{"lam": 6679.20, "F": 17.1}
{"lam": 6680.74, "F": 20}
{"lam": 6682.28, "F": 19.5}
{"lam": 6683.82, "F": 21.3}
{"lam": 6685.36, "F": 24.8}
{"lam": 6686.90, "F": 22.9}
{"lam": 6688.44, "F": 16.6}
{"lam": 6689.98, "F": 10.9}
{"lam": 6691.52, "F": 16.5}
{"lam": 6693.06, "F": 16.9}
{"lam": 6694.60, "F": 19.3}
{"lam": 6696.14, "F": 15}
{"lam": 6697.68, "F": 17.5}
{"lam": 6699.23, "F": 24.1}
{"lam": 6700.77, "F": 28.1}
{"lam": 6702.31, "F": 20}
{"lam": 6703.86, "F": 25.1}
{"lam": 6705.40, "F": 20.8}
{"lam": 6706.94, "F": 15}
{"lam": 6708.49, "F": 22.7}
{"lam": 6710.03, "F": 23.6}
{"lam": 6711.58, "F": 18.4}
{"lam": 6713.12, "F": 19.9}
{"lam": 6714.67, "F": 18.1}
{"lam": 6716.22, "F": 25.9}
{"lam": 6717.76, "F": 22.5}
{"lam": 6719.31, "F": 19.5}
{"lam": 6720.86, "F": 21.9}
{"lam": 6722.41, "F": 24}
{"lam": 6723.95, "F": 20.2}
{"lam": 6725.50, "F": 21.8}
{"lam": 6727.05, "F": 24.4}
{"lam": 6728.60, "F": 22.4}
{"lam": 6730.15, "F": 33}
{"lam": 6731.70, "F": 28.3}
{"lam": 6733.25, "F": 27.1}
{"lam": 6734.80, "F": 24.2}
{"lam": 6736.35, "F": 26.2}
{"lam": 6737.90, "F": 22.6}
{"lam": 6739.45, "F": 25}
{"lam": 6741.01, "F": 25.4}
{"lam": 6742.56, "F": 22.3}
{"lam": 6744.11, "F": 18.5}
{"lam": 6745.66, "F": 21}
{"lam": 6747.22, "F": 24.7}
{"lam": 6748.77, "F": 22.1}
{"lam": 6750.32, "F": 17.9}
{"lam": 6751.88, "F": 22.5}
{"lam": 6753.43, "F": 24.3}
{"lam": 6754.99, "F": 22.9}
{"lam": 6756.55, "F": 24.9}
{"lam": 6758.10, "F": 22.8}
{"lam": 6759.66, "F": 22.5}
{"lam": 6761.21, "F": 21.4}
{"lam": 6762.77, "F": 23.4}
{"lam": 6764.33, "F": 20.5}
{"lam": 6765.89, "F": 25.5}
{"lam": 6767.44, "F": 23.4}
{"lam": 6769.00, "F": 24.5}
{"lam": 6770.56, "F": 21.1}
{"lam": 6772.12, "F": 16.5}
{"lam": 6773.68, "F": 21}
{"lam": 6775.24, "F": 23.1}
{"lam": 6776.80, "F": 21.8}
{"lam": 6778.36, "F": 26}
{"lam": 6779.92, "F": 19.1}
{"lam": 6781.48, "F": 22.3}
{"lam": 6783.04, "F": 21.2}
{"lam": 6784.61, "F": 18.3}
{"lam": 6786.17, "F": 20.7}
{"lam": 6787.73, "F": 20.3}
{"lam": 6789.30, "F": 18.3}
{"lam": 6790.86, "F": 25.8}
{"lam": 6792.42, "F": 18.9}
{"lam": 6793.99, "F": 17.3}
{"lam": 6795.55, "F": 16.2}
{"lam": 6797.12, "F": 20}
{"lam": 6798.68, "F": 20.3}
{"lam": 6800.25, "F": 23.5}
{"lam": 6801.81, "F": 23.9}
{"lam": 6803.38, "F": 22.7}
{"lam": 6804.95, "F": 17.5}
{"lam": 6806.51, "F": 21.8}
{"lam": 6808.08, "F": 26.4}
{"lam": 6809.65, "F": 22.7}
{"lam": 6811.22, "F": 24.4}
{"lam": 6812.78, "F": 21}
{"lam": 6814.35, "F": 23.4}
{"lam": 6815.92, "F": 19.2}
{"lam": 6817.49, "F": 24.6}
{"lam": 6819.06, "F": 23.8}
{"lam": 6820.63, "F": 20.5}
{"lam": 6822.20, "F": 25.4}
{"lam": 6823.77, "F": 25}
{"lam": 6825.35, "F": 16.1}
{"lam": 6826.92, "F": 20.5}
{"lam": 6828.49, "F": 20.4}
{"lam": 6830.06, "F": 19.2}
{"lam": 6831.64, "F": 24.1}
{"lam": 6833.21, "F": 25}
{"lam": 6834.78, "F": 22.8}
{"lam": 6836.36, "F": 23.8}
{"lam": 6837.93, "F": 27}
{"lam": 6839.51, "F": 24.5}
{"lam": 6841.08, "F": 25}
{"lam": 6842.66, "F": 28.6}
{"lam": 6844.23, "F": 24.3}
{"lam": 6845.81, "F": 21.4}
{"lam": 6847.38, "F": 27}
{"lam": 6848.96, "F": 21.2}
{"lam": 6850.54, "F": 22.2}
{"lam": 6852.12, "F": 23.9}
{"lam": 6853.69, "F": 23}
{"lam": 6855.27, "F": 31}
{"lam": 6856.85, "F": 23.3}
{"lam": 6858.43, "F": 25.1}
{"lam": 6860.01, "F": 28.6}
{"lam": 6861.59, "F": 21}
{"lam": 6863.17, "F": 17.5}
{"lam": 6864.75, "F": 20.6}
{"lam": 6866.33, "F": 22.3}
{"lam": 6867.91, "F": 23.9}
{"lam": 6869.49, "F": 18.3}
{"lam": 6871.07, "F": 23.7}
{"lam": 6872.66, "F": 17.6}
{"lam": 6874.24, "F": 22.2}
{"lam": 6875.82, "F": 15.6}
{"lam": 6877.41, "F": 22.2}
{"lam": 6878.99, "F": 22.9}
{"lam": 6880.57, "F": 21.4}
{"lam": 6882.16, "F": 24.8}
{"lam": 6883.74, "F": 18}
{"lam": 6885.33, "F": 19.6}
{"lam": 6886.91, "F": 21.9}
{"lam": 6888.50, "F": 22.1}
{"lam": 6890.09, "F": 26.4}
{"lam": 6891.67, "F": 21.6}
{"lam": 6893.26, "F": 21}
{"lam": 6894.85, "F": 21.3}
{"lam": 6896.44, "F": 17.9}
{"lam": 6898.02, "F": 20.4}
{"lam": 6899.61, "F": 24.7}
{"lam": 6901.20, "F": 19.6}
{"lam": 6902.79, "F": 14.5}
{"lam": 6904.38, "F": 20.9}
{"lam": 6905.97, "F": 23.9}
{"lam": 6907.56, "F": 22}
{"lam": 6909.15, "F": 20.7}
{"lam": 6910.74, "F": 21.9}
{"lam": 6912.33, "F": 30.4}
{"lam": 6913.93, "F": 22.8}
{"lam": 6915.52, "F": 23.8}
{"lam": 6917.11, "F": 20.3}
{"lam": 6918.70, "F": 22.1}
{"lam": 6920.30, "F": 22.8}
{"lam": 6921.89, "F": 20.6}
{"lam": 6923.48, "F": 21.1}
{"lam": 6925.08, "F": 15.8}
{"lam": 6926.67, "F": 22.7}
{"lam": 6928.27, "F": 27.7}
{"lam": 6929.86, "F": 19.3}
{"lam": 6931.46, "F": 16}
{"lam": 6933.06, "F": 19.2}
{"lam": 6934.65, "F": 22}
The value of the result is 1.13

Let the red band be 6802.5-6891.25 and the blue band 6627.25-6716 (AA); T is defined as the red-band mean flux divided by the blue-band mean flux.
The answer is 1.08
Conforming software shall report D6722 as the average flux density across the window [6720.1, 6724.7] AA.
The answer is 22.1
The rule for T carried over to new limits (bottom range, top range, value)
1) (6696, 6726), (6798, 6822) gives 1.05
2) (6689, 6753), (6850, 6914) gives 1.01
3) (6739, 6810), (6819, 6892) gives 1.04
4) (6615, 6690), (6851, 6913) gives 1.04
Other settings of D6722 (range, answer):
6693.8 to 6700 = 19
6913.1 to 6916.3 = 23.3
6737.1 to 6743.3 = 23.8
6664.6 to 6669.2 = 21.9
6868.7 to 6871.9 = 20.9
